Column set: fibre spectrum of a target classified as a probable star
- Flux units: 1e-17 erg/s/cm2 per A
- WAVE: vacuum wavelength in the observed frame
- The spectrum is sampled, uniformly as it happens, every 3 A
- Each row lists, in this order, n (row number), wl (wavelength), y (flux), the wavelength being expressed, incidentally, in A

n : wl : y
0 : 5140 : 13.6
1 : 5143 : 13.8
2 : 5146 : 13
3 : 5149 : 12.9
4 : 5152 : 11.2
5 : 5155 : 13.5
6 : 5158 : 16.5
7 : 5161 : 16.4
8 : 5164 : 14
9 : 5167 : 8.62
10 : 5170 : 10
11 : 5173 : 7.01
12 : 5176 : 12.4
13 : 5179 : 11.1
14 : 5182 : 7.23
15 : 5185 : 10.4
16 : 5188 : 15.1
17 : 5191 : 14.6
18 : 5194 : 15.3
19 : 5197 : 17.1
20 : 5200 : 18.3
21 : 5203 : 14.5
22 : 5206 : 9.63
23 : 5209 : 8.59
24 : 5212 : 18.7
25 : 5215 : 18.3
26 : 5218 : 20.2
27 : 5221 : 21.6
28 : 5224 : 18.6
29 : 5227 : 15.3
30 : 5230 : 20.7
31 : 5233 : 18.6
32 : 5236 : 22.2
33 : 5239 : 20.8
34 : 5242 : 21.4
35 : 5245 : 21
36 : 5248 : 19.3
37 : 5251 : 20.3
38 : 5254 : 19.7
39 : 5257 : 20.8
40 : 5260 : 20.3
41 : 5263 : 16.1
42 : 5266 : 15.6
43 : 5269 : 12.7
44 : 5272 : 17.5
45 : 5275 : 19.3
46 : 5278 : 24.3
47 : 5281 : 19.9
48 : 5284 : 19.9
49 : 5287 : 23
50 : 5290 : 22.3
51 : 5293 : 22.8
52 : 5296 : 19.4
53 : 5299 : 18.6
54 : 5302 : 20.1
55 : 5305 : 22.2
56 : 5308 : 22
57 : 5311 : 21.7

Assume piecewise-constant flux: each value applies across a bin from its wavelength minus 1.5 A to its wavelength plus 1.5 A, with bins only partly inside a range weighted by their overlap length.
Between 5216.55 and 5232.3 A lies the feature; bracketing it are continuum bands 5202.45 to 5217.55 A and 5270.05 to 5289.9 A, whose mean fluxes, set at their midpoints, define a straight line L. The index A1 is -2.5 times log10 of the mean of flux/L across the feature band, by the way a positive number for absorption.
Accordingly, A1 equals -0.227 mag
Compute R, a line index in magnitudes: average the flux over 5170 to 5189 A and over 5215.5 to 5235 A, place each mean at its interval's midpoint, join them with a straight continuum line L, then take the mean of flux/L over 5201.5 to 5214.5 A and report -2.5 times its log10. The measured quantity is 0.20 mag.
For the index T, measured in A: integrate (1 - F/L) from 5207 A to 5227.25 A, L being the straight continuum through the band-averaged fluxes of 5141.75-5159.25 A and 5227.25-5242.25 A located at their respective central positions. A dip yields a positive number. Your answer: 1.7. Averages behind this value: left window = 13.4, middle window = 17.3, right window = 20.2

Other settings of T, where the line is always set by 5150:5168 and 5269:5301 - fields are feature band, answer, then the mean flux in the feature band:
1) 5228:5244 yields -2.64 A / 20.6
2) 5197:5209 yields 1.52 A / 13.8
